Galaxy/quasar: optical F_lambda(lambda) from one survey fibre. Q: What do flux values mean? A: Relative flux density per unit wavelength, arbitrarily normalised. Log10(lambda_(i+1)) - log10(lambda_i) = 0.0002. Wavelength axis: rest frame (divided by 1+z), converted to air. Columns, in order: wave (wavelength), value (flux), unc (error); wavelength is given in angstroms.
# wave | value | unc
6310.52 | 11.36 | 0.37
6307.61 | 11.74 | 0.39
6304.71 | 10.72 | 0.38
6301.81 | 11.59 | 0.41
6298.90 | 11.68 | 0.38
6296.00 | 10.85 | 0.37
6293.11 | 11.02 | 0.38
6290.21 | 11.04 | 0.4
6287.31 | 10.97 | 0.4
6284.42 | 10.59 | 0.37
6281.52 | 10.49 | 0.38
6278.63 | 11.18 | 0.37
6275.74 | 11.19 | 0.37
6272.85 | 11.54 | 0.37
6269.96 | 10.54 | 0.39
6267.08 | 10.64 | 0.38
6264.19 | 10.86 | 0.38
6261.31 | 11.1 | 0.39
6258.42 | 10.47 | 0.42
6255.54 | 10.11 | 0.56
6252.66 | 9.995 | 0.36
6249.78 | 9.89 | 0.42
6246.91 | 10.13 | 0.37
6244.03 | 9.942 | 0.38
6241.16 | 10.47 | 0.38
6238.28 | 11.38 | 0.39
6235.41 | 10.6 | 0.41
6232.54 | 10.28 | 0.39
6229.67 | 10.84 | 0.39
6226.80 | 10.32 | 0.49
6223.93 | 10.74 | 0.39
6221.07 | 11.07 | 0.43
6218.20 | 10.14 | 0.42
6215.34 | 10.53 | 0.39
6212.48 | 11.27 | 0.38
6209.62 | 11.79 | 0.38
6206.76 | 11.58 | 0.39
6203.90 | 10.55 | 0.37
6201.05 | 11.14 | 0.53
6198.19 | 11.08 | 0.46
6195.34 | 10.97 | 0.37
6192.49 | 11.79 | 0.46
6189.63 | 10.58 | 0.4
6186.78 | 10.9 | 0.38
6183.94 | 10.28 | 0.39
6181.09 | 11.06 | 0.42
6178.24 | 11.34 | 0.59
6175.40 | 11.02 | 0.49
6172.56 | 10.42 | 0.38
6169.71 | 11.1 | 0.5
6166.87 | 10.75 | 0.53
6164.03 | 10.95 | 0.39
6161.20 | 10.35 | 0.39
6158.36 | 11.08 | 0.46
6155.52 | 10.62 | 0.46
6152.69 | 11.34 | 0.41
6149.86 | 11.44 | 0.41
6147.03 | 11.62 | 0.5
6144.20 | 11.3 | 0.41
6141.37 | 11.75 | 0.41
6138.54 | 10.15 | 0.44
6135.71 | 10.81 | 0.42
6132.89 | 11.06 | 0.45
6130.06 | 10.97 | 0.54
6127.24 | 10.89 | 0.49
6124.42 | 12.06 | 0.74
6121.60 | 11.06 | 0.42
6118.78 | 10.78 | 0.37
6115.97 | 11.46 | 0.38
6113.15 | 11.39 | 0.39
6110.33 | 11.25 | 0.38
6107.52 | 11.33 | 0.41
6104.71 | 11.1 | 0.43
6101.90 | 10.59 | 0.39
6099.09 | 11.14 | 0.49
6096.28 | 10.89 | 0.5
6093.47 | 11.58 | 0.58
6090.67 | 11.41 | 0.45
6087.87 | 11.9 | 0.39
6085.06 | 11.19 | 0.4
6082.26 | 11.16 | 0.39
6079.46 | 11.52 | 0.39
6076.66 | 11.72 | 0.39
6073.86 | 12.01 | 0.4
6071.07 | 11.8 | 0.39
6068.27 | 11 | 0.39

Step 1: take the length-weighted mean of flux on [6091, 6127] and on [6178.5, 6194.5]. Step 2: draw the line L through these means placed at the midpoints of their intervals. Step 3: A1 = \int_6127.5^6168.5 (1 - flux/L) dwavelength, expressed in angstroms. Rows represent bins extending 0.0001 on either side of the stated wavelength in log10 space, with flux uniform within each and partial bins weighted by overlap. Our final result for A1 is 0.3 angstroms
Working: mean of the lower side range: 11.2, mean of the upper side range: 11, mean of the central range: 11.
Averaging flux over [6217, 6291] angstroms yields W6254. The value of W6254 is 10.6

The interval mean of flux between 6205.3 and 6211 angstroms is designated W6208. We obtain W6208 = 11.7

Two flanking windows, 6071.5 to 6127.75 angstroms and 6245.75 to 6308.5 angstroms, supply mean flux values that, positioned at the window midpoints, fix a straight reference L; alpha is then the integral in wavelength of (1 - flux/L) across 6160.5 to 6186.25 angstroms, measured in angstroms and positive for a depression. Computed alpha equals 0.7 angstroms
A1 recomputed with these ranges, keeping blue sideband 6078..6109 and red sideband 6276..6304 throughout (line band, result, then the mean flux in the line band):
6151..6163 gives 0.35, 10.9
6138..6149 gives -0.10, 11.3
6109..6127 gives -0.12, 11.3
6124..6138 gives 0.23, 11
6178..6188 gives 0.28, 10.8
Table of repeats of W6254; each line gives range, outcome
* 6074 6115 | 11.3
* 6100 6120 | 11.1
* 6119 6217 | 11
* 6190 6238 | 10.9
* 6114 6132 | 11.2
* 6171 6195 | 10.9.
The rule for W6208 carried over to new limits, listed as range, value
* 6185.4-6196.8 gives 11.1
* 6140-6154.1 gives 11.5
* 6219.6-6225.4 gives 10.9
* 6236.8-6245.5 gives 10.6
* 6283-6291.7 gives 10.9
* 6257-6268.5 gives 10.8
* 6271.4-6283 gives 11.1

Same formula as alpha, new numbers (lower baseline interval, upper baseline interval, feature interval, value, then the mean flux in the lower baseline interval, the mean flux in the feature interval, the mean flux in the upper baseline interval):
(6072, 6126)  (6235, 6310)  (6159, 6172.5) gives 0.5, 11.3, 10.8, 10.8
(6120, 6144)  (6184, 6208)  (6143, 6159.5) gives -0.2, 11.1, 11.2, 11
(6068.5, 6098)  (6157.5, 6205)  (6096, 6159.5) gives 0.5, 11.5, 11.1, 10.9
